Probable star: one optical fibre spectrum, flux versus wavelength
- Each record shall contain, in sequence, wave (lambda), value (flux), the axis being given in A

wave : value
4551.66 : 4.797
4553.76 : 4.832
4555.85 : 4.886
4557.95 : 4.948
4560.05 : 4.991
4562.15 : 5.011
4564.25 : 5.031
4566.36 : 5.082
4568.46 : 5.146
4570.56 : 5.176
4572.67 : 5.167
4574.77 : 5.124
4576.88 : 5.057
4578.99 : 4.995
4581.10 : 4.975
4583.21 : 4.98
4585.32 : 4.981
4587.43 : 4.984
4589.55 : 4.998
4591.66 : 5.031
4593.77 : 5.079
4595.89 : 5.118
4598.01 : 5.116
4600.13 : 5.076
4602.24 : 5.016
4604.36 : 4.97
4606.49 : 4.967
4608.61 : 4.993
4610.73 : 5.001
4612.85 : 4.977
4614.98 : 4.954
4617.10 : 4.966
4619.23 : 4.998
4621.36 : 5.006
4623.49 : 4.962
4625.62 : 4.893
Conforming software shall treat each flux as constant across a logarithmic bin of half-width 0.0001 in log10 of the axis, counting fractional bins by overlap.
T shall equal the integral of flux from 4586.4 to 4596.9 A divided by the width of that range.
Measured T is 5.04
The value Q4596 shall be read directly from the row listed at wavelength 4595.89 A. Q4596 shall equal 5.118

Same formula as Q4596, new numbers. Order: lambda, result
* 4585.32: 4.981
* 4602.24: 5.016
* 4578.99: 4.995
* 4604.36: 4.97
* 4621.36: 5.006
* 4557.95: 4.948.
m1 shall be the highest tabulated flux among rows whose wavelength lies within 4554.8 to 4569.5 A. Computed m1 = 5.146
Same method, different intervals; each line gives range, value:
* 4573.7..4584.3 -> 5.124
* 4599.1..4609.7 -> 5.076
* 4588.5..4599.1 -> 5.118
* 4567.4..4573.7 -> 5.176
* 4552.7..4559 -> 4.948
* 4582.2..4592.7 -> 5.031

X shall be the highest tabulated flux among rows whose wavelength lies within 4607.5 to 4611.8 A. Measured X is 5.001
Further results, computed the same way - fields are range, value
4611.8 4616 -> 4.977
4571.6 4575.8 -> 5.167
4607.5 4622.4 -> 5.006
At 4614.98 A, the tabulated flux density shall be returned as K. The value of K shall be 4.954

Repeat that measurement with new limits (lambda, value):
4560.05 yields 4.991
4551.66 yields 4.797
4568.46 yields 5.146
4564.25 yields 5.031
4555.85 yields 4.886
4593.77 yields 5.079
